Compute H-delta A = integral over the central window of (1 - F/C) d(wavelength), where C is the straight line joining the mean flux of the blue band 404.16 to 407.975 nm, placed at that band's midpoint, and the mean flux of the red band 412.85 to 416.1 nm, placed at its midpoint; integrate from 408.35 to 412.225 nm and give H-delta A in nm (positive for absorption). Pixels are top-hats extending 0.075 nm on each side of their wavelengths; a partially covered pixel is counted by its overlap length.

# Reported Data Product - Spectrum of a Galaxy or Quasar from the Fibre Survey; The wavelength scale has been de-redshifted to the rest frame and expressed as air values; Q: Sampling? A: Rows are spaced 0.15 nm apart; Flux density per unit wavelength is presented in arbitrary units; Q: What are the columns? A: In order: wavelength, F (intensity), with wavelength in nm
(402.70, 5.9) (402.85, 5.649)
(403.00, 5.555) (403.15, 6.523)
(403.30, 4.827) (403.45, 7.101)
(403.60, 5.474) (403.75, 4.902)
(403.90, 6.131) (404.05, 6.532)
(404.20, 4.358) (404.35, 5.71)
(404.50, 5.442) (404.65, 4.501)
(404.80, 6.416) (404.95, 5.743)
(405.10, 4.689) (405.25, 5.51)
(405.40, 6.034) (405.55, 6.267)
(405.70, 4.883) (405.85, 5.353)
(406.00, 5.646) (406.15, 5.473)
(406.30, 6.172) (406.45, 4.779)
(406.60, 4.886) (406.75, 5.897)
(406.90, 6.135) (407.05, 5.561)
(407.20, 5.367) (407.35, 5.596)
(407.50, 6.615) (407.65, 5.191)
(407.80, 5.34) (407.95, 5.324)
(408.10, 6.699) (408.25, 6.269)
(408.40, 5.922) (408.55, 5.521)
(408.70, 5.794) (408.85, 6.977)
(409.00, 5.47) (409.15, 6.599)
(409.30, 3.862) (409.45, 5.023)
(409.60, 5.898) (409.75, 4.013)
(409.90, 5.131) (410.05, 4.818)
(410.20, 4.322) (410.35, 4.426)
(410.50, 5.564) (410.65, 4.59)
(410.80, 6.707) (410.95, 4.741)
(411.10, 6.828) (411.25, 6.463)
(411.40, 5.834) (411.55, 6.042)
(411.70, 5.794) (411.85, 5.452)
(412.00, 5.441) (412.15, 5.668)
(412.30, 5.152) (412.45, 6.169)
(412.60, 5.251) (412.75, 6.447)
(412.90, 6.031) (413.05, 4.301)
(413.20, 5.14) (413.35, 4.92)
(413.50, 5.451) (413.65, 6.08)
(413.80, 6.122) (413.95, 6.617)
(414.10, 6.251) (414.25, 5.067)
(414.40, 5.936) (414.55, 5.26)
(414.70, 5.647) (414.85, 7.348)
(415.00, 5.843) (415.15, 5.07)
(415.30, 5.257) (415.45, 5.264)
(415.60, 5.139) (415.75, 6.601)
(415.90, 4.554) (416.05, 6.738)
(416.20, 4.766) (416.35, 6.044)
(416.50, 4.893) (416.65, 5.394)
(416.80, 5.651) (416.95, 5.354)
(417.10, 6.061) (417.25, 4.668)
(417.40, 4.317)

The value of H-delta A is 0.06 nm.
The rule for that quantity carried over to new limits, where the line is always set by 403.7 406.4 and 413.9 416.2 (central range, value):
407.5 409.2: -0.102 nm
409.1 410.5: 0.181 nm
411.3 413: -0.020 nm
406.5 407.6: -0.022 nm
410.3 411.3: 0.004 nm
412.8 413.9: 0.041 nm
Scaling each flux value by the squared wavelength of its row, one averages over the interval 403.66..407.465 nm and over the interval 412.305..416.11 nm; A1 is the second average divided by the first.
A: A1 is 1.1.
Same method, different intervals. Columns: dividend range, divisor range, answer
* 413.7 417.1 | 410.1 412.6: 1.04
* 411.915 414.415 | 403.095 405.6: 1.04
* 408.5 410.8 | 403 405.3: 0.96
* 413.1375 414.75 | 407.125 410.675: 1.07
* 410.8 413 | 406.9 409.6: 1.03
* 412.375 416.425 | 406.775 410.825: 1.06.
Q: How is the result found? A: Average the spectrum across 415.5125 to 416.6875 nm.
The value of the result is 5.52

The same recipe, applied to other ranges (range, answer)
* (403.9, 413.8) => 5.55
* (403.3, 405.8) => 5.58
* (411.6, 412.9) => 5.7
